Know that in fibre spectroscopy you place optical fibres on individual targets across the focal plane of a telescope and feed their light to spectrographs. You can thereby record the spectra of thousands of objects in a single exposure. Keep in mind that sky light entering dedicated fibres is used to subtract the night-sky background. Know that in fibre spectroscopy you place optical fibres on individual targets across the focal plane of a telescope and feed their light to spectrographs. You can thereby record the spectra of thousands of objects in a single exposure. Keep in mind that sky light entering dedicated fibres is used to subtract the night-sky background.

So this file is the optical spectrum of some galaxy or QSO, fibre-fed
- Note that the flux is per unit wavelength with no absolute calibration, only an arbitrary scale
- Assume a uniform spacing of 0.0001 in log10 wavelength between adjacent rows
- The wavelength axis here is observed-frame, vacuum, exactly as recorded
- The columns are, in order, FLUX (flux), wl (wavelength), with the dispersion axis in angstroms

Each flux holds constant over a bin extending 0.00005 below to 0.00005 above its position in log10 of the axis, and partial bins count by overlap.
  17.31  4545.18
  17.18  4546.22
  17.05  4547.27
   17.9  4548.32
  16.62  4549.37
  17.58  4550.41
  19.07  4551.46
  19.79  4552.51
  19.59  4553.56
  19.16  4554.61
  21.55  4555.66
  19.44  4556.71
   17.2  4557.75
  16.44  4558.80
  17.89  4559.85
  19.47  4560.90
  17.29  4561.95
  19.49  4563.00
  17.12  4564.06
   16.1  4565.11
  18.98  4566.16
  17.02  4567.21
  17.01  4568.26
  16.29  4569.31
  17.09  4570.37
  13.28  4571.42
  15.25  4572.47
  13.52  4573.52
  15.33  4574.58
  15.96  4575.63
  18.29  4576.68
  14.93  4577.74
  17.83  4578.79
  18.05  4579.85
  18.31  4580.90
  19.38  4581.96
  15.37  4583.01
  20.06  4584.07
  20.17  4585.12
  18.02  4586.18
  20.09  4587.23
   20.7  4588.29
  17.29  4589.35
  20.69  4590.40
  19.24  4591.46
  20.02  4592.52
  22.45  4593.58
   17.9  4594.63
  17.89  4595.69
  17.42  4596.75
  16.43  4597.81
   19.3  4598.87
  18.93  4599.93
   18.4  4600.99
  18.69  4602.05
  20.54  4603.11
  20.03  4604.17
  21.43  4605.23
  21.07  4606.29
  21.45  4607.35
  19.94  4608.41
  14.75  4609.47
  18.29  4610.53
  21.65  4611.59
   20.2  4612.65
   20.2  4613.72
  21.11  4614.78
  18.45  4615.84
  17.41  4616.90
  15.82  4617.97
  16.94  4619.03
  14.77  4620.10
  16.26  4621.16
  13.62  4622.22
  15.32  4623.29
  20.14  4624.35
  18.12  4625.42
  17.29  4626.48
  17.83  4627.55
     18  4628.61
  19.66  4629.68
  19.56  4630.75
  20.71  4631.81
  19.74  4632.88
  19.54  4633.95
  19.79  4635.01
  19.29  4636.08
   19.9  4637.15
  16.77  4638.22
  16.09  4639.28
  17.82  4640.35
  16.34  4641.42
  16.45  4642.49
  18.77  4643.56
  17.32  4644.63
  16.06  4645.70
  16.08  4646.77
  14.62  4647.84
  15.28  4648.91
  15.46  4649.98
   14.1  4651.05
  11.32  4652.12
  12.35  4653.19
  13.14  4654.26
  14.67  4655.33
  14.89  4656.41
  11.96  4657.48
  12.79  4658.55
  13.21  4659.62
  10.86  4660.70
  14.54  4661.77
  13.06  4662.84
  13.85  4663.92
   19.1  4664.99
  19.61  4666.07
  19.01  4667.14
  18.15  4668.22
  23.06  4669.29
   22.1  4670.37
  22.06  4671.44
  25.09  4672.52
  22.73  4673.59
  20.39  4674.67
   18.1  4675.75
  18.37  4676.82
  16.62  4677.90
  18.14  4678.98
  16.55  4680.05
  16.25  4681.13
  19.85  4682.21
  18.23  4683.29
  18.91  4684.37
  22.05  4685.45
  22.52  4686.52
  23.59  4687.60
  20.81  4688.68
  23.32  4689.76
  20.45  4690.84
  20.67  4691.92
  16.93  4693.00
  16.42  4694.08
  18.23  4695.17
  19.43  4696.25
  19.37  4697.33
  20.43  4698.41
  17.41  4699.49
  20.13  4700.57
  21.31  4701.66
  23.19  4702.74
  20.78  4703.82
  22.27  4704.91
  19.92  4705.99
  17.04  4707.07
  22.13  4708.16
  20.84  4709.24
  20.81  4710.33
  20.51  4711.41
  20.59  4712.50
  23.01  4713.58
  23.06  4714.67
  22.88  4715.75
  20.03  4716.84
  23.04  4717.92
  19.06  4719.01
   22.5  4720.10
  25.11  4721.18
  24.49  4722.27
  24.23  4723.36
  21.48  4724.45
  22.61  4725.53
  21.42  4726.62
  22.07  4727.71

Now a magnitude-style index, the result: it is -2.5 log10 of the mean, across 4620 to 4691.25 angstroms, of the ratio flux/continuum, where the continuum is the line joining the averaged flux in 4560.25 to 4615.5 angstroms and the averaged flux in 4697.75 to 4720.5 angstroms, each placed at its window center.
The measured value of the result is 0.13 mag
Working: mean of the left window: 18.4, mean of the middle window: 17.7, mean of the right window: 21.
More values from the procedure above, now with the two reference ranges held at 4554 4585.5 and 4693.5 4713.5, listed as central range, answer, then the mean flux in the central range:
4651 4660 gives 0.41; 13.1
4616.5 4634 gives 0.06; 17.6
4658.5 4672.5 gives 0.11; 17.5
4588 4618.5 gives -0.06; 19.2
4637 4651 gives 0.15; 16.5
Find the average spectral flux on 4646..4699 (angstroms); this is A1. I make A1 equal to 17.7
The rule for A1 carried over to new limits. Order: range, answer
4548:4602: 18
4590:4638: 18.8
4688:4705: 20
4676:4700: 19.3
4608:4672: 17.1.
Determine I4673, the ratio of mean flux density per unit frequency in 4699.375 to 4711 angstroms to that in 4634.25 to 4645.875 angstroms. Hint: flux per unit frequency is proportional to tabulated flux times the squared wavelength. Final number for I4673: 1.2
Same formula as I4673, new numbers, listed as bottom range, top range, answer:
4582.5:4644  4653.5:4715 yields 1.05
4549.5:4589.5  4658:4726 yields 1.18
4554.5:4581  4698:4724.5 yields 1.33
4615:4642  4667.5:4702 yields 1.14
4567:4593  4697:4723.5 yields 1.28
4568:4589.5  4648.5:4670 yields 0.91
